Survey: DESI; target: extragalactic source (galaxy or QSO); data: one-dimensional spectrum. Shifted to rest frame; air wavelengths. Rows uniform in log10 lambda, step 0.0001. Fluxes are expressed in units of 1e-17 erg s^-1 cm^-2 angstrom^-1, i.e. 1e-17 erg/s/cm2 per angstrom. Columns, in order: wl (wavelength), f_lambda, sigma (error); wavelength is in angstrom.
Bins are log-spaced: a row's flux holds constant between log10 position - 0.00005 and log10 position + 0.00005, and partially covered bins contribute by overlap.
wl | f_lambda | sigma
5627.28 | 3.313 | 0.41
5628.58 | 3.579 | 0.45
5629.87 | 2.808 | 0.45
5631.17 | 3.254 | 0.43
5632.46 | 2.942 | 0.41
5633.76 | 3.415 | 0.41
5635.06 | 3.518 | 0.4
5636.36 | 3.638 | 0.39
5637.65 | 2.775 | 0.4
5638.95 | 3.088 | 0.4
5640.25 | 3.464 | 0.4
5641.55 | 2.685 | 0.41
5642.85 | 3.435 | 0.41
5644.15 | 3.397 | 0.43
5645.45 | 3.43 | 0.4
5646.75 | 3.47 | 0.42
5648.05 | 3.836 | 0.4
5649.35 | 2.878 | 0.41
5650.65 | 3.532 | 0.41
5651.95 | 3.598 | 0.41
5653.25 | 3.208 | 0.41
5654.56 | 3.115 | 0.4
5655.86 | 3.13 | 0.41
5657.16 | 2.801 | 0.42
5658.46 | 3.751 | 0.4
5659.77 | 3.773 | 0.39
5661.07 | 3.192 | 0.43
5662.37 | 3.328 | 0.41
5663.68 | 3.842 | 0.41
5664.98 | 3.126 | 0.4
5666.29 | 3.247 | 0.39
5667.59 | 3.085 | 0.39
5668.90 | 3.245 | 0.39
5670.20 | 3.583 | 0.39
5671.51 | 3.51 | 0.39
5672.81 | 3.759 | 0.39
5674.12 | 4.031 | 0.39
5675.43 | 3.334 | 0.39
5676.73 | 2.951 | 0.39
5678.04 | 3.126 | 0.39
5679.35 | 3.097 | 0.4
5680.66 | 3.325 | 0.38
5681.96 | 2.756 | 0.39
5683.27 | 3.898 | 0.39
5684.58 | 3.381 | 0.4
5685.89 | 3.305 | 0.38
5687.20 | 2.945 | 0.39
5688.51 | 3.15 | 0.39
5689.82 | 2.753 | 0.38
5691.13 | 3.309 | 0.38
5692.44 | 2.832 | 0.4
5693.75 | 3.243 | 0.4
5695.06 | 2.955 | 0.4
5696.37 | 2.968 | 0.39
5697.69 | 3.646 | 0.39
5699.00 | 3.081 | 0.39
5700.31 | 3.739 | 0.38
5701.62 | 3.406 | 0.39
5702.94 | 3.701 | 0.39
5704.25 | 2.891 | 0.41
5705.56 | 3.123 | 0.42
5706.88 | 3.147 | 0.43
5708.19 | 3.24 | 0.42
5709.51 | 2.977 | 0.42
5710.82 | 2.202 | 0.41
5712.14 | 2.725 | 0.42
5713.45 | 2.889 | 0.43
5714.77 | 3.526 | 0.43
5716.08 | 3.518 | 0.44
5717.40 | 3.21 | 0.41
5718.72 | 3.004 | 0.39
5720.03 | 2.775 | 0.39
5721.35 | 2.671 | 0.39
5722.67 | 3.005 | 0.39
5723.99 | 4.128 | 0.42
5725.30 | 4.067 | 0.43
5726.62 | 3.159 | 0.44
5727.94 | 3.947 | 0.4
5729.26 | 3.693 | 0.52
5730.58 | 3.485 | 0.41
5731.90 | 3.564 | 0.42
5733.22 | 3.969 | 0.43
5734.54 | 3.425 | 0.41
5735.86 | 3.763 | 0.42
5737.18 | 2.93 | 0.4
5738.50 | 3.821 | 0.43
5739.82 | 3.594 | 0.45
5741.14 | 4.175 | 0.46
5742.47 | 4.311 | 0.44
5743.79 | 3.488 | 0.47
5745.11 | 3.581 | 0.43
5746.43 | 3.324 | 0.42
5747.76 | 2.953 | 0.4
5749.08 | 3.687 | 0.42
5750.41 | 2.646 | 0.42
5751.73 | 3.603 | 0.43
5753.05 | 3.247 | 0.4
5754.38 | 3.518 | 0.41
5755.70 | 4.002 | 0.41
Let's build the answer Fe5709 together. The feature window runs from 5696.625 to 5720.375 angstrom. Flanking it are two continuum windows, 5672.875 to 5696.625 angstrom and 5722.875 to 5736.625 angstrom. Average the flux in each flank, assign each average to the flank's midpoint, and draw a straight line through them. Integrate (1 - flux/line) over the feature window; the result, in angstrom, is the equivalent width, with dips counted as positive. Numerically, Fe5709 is 2.06 angstrom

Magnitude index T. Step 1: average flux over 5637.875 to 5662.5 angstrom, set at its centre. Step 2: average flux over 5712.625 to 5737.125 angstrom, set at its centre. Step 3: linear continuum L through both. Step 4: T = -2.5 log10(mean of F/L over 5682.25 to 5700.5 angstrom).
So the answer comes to 0.054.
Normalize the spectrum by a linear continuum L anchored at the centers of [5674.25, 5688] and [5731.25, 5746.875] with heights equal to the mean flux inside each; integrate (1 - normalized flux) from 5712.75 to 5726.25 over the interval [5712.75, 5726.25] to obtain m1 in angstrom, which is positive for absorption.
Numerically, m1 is 1.0 angstrom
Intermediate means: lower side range 3.24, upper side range 3.67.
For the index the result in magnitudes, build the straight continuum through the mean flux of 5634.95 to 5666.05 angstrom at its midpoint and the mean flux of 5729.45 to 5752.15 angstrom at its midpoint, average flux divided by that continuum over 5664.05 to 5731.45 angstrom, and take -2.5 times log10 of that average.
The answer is 0.06 mag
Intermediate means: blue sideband 3.33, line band 3.26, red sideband 3.55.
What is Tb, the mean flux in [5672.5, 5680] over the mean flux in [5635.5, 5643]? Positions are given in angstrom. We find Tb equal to 1.1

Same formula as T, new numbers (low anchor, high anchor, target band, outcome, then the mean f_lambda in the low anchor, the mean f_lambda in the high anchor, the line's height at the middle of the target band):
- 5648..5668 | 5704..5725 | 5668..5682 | -0.034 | 3.33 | 3.09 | 3.26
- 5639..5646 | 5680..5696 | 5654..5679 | -0.053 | 3.26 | 3.15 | 3.2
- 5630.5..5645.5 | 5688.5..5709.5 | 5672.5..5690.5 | -0.018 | 3.25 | 3.19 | 3.21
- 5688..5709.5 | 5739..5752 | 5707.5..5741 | 0.013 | 3.19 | 3.54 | 3.38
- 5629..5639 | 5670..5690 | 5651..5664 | -0.036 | 3.2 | 3.31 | 3.26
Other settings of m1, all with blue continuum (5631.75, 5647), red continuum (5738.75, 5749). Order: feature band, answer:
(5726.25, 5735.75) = -0.1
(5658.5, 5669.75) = -0.1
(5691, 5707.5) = 1.2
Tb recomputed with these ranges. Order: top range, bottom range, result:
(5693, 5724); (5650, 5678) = 0.93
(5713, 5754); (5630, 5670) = 1.05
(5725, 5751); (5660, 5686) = 1.06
